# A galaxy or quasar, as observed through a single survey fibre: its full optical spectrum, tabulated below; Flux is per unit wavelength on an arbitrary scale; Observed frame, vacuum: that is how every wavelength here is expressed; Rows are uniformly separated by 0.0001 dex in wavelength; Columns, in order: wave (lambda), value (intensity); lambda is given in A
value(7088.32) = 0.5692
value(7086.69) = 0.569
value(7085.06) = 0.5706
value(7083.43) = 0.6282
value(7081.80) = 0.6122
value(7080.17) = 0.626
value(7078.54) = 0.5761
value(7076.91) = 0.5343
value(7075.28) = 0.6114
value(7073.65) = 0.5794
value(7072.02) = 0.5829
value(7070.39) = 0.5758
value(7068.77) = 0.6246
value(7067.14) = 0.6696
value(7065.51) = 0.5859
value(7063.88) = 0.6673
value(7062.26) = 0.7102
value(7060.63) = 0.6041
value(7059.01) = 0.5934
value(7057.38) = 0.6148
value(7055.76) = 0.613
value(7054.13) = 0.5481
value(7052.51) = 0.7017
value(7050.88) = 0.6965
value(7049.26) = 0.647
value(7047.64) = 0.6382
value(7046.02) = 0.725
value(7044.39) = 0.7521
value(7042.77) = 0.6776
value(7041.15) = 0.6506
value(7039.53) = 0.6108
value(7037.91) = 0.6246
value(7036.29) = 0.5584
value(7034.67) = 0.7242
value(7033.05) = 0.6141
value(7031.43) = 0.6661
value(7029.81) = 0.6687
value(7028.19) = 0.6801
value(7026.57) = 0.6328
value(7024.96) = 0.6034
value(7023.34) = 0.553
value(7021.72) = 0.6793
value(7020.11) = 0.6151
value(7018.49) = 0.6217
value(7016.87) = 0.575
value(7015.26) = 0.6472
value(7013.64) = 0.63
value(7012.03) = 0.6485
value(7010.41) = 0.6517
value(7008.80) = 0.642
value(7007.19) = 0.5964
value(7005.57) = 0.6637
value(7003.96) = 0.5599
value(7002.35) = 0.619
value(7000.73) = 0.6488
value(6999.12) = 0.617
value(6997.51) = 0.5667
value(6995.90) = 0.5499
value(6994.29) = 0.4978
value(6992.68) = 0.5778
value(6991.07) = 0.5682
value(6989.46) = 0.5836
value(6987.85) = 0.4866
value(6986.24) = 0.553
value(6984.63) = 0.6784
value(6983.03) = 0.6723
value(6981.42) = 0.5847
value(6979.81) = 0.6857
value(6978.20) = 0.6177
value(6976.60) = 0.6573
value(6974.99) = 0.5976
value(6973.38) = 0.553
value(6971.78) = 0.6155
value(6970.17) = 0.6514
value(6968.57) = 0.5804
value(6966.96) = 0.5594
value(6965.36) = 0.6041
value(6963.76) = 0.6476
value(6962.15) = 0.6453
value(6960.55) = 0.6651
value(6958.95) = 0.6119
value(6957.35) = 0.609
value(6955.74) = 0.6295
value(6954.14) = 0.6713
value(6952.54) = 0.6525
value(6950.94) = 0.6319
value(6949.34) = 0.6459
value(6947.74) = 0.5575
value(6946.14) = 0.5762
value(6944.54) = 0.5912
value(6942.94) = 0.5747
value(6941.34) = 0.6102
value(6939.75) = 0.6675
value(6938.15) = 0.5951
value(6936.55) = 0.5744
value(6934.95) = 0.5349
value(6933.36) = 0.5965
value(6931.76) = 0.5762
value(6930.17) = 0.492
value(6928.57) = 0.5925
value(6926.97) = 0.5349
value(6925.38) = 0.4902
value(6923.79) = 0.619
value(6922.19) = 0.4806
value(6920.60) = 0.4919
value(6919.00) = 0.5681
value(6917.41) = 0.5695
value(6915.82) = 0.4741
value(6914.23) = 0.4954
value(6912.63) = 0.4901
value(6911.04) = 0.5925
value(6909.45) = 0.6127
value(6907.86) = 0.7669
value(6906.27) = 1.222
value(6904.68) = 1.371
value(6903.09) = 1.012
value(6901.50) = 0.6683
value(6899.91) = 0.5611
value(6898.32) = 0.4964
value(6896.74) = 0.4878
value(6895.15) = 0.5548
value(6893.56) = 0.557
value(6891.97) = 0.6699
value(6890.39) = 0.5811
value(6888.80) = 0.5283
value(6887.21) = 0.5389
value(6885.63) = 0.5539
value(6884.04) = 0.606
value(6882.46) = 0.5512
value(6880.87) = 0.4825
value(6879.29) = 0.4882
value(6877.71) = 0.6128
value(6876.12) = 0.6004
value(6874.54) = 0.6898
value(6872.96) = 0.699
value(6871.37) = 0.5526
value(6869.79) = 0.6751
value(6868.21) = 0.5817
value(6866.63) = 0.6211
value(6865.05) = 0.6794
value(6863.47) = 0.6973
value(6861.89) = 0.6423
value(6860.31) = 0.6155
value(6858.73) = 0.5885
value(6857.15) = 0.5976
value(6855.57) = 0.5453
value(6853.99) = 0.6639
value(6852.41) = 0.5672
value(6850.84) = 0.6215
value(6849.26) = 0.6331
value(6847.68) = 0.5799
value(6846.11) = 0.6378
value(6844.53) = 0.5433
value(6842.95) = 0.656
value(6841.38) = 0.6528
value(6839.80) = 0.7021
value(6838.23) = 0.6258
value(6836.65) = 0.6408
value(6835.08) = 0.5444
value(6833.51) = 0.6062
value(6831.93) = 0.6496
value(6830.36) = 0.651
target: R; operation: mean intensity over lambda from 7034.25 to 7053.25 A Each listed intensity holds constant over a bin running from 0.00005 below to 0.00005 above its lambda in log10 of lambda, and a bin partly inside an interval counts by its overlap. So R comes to 0.666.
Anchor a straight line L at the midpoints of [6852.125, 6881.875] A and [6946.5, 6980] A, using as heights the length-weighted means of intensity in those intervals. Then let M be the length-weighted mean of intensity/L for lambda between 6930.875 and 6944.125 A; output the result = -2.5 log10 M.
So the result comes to 0.05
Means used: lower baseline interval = 0.611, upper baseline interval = 0.622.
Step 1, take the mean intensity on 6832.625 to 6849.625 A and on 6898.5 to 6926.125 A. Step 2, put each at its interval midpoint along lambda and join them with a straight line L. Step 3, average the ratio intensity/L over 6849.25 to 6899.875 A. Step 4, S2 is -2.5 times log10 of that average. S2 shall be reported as 0.09 mag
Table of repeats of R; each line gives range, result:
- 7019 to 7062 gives 0.643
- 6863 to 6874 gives 0.643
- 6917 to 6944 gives 0.563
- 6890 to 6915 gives 0.698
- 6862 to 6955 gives 0.615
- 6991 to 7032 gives 0.615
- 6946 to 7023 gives 0.612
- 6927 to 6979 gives 0.605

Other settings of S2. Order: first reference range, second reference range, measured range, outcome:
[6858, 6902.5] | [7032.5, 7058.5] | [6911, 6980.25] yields 0.05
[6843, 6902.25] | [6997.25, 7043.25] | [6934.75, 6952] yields 0.02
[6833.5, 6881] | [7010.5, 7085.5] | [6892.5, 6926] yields -0.05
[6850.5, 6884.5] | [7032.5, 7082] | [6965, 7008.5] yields 0.04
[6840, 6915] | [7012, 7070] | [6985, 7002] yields 0.13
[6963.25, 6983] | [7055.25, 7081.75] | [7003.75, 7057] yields -0.05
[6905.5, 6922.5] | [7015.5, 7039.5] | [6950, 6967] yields -0.02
